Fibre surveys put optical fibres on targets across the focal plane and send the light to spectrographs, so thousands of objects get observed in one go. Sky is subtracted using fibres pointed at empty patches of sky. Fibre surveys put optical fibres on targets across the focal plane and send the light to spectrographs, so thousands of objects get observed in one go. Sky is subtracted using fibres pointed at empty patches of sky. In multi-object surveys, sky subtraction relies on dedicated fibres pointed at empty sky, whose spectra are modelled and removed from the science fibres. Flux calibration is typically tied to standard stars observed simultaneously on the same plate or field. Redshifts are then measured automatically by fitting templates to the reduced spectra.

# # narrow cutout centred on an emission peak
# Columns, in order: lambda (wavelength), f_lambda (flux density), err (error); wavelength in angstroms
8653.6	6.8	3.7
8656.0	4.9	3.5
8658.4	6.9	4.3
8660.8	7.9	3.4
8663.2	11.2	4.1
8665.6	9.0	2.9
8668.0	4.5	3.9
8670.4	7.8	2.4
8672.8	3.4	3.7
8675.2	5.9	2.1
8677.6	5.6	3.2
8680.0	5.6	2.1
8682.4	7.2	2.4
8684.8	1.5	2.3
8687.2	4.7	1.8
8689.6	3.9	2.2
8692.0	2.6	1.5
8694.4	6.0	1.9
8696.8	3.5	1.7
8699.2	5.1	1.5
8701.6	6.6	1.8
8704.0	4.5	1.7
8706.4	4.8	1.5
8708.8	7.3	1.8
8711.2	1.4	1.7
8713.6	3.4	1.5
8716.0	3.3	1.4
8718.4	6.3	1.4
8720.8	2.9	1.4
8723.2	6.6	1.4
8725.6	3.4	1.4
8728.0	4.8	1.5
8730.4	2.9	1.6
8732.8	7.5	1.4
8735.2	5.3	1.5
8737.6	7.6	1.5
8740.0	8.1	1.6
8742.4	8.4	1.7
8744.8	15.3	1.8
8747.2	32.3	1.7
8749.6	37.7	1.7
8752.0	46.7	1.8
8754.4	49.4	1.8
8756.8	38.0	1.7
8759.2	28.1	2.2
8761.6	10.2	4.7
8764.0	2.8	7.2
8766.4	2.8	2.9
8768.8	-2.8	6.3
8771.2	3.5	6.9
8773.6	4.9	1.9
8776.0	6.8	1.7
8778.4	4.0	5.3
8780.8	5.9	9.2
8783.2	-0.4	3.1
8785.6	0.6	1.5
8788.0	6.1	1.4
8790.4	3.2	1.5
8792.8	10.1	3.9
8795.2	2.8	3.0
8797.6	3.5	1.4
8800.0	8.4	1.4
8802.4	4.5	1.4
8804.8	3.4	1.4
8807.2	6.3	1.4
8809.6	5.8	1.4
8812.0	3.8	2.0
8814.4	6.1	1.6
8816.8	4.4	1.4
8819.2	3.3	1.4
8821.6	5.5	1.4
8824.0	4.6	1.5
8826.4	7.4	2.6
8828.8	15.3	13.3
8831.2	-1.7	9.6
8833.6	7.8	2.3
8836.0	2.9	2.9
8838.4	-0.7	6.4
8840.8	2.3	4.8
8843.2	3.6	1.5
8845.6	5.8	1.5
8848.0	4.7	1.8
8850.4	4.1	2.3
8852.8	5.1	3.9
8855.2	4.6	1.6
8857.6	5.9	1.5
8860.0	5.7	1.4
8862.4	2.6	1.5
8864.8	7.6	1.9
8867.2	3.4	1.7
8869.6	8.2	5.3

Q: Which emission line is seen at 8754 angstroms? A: [O II]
